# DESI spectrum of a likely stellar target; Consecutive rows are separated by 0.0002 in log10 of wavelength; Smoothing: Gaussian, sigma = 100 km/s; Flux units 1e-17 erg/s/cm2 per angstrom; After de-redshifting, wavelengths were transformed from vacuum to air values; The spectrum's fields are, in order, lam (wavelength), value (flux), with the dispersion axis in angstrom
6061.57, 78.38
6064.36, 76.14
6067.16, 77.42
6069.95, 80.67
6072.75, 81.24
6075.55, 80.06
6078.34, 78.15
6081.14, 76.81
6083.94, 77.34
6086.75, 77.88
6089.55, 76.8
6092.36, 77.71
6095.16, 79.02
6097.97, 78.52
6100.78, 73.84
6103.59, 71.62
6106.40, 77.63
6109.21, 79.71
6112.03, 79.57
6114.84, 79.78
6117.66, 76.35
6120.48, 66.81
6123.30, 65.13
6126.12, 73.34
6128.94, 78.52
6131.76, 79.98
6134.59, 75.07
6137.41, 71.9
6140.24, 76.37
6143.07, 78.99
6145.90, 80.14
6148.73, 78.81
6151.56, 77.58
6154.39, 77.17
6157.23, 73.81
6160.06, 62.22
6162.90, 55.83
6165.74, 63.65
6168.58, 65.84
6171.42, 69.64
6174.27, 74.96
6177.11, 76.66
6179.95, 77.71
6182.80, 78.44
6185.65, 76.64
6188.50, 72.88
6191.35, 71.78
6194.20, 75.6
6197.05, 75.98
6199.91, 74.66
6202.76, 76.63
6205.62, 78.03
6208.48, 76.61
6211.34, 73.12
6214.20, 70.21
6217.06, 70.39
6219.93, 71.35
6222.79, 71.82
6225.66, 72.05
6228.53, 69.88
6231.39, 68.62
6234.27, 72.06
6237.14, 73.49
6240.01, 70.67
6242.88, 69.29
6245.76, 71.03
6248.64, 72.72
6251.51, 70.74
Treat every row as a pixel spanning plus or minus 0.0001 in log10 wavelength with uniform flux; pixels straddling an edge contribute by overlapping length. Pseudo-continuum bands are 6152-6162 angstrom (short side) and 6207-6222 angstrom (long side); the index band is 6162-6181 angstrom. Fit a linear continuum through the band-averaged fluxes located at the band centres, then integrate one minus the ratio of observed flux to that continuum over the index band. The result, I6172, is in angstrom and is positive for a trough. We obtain 0.5 angstrom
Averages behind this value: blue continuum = 70.9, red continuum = 72.3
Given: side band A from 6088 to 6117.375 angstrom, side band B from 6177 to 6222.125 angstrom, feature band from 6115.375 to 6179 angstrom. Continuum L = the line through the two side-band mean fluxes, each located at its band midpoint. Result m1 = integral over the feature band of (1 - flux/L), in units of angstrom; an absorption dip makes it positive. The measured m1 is 2.8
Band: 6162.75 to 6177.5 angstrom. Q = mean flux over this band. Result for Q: 68.2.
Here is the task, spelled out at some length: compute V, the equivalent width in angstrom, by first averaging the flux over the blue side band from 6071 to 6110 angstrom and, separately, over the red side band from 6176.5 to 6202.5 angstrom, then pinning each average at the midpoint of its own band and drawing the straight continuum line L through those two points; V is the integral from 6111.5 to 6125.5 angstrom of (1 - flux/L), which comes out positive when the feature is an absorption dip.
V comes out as 0.7 angstrom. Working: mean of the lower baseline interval 77.6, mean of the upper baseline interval 75.6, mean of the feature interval 73.1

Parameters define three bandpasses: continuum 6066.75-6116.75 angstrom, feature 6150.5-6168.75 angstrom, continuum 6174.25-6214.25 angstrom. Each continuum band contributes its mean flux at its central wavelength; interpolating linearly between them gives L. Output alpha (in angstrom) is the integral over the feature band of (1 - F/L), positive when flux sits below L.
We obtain 2.0 angstrom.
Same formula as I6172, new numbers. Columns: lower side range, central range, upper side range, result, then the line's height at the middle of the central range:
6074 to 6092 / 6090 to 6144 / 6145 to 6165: -0.6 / 75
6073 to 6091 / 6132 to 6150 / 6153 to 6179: -1.3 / 71.7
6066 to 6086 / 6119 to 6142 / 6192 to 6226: 1.0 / 76.8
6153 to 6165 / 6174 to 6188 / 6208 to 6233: -1.7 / 68.6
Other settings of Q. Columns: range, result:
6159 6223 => 72.3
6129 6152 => 77.4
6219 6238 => 71.3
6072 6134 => 76.6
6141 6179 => 72.1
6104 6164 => 74.6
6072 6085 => 78.7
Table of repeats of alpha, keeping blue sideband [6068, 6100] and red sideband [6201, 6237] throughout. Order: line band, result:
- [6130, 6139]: 0.1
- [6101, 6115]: 0.0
